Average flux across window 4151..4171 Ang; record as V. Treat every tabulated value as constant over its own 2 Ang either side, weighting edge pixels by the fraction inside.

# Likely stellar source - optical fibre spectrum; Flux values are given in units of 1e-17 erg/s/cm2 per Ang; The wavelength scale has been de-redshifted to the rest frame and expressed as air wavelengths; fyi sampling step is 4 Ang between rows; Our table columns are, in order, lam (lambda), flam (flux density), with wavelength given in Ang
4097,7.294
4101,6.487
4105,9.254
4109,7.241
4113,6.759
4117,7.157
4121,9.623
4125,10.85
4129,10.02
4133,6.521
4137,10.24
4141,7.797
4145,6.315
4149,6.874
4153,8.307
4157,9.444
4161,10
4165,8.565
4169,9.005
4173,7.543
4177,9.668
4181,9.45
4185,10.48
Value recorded 9.06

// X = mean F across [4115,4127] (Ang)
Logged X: 9.21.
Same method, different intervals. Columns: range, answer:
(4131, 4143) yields 8.19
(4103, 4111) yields 8.25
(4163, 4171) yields 8.79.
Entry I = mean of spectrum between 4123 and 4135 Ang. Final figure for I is 9.13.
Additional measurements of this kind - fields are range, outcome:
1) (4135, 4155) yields 7.91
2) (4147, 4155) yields 7.59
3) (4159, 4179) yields 8.96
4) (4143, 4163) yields 8.19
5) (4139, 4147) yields 7.06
